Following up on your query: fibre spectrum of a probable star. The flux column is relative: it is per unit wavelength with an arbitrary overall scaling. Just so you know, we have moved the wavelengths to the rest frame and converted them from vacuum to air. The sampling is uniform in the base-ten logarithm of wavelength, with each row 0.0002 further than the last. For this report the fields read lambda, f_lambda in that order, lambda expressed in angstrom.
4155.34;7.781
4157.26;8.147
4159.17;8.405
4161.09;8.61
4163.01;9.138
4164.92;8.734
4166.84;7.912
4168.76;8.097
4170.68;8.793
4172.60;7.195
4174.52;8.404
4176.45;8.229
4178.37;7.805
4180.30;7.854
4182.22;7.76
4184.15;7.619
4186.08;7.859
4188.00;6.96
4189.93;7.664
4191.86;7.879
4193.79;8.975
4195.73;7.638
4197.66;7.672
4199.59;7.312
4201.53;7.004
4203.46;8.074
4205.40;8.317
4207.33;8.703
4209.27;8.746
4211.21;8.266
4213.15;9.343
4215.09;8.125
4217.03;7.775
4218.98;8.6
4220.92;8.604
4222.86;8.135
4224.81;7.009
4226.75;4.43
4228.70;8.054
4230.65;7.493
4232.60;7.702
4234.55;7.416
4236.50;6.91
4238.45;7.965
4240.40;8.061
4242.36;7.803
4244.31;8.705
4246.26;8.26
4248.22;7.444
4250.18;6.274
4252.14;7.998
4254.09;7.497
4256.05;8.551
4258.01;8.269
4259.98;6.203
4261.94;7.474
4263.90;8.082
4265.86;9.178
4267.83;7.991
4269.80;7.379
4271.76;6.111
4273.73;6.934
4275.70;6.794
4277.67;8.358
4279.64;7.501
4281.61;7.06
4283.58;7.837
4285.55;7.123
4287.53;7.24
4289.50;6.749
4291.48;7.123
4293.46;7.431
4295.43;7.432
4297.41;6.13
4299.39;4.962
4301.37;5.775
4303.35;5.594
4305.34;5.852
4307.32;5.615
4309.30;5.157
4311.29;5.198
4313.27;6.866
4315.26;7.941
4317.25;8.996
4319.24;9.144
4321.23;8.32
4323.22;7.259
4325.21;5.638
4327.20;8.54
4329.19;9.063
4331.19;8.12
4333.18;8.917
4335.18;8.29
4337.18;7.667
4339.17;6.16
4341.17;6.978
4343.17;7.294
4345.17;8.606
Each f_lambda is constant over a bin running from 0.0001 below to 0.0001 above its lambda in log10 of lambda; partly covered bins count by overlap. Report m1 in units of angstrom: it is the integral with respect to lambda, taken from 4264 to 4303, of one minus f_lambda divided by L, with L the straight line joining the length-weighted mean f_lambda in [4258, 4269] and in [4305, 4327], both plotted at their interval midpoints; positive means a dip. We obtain 2.1 angstrom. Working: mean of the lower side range 7.82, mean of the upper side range 7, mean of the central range 7.11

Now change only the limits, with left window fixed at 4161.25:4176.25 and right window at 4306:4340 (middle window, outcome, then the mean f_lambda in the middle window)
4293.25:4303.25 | 1.9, 6.2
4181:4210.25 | 1.1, 7.88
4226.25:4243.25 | 1.2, 7.39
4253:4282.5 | 0.8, 7.56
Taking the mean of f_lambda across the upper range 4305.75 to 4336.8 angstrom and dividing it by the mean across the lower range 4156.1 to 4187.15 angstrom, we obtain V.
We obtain 0.92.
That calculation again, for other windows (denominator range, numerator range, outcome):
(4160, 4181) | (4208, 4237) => 0.94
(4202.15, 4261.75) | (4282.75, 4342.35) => 0.91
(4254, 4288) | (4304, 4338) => 0.99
